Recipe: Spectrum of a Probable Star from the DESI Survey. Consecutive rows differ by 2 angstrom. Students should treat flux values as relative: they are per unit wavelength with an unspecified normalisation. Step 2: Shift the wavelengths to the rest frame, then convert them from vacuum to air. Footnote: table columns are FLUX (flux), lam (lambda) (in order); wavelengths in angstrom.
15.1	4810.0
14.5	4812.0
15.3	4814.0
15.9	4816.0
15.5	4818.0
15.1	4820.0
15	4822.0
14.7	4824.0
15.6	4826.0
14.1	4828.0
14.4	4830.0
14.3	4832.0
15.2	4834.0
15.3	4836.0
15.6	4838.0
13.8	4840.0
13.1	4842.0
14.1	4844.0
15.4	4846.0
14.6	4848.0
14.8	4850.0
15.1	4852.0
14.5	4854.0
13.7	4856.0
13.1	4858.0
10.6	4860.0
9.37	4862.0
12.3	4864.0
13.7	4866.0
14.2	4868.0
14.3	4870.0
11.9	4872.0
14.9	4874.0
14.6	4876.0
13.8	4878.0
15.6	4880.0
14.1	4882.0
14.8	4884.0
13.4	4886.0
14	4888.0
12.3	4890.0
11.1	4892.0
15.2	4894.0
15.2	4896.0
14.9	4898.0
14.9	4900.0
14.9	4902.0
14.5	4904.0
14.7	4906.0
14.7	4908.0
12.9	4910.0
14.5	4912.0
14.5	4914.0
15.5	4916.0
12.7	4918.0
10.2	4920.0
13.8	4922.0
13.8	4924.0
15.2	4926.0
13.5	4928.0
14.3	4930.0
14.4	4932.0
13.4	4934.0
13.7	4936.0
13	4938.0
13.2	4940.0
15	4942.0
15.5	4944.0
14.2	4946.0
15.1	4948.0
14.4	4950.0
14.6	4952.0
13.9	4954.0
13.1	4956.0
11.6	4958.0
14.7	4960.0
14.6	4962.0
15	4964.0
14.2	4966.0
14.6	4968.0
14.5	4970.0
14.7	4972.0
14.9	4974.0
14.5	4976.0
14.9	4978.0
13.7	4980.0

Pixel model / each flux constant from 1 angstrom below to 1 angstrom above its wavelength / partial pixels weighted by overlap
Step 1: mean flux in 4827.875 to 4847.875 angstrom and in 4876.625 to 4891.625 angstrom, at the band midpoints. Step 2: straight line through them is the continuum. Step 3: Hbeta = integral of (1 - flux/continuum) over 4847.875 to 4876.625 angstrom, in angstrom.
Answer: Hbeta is 1.6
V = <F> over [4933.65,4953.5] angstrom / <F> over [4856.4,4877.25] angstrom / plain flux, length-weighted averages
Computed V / 1.1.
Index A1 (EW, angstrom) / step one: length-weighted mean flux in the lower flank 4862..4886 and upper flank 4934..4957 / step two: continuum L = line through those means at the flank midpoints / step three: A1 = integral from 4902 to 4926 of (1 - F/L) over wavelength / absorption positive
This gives 0.1 angstrom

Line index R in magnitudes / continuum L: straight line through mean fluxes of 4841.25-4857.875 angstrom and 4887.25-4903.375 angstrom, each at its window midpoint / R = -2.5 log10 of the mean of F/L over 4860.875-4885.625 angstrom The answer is 0.05 mag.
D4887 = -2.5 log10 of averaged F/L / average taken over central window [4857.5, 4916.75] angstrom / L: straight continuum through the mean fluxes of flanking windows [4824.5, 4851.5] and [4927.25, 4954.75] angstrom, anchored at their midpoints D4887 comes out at 0.05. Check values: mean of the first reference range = 14.6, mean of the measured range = 13.8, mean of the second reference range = 14.2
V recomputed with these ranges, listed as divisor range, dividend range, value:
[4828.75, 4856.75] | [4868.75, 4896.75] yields 0.96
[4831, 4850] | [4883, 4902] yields 0.96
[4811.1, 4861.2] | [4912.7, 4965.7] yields 0.96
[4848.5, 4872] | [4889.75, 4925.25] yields 1.06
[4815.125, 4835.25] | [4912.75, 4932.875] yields 0.92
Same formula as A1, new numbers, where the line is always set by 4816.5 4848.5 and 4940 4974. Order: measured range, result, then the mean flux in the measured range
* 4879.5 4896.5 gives 0.8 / 13.9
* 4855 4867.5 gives 2.1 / 12.2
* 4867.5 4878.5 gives 0.5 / 13.9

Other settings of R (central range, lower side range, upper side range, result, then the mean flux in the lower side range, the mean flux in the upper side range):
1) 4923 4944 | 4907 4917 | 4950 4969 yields 0.018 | 14.4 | 14.1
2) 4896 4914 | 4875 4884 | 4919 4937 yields -0.037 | 14.6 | 13.6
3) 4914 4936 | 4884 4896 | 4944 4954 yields 0.034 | 13.5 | 14.6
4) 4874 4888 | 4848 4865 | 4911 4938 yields -0.086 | 13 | 13.8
